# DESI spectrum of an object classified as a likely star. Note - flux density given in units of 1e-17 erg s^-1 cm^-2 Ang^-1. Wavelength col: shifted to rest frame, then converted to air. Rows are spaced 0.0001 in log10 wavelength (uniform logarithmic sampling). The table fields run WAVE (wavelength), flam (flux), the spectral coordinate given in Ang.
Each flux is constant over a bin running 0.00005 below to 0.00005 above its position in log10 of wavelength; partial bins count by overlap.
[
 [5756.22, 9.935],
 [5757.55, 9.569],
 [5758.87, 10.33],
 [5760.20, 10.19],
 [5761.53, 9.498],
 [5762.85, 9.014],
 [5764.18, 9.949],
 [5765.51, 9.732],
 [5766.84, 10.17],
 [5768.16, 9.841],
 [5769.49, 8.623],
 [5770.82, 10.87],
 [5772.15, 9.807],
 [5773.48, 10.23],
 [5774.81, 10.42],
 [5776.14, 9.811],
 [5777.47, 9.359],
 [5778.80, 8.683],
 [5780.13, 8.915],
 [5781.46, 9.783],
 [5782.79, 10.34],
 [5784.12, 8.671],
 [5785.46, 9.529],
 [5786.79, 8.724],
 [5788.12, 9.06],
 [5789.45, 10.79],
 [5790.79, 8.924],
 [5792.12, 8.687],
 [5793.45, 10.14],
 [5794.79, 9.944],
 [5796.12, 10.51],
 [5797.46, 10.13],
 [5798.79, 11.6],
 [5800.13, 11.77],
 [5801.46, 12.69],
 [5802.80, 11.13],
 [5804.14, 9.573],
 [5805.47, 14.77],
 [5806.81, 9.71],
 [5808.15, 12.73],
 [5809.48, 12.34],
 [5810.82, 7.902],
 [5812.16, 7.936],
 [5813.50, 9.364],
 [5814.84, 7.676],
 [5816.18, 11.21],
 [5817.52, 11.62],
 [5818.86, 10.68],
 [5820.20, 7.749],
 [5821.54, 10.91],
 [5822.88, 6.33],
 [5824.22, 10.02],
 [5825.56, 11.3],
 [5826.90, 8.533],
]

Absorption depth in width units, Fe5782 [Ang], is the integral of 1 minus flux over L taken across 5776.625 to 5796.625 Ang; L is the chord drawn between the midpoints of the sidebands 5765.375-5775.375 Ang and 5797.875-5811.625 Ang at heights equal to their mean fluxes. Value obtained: 2.2 Ang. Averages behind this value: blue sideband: 9.97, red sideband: 11.4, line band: 9.47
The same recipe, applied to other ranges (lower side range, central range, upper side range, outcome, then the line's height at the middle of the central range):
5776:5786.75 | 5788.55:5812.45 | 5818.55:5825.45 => -3.5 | 9.28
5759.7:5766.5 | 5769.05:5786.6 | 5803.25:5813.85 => 0.6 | 9.97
